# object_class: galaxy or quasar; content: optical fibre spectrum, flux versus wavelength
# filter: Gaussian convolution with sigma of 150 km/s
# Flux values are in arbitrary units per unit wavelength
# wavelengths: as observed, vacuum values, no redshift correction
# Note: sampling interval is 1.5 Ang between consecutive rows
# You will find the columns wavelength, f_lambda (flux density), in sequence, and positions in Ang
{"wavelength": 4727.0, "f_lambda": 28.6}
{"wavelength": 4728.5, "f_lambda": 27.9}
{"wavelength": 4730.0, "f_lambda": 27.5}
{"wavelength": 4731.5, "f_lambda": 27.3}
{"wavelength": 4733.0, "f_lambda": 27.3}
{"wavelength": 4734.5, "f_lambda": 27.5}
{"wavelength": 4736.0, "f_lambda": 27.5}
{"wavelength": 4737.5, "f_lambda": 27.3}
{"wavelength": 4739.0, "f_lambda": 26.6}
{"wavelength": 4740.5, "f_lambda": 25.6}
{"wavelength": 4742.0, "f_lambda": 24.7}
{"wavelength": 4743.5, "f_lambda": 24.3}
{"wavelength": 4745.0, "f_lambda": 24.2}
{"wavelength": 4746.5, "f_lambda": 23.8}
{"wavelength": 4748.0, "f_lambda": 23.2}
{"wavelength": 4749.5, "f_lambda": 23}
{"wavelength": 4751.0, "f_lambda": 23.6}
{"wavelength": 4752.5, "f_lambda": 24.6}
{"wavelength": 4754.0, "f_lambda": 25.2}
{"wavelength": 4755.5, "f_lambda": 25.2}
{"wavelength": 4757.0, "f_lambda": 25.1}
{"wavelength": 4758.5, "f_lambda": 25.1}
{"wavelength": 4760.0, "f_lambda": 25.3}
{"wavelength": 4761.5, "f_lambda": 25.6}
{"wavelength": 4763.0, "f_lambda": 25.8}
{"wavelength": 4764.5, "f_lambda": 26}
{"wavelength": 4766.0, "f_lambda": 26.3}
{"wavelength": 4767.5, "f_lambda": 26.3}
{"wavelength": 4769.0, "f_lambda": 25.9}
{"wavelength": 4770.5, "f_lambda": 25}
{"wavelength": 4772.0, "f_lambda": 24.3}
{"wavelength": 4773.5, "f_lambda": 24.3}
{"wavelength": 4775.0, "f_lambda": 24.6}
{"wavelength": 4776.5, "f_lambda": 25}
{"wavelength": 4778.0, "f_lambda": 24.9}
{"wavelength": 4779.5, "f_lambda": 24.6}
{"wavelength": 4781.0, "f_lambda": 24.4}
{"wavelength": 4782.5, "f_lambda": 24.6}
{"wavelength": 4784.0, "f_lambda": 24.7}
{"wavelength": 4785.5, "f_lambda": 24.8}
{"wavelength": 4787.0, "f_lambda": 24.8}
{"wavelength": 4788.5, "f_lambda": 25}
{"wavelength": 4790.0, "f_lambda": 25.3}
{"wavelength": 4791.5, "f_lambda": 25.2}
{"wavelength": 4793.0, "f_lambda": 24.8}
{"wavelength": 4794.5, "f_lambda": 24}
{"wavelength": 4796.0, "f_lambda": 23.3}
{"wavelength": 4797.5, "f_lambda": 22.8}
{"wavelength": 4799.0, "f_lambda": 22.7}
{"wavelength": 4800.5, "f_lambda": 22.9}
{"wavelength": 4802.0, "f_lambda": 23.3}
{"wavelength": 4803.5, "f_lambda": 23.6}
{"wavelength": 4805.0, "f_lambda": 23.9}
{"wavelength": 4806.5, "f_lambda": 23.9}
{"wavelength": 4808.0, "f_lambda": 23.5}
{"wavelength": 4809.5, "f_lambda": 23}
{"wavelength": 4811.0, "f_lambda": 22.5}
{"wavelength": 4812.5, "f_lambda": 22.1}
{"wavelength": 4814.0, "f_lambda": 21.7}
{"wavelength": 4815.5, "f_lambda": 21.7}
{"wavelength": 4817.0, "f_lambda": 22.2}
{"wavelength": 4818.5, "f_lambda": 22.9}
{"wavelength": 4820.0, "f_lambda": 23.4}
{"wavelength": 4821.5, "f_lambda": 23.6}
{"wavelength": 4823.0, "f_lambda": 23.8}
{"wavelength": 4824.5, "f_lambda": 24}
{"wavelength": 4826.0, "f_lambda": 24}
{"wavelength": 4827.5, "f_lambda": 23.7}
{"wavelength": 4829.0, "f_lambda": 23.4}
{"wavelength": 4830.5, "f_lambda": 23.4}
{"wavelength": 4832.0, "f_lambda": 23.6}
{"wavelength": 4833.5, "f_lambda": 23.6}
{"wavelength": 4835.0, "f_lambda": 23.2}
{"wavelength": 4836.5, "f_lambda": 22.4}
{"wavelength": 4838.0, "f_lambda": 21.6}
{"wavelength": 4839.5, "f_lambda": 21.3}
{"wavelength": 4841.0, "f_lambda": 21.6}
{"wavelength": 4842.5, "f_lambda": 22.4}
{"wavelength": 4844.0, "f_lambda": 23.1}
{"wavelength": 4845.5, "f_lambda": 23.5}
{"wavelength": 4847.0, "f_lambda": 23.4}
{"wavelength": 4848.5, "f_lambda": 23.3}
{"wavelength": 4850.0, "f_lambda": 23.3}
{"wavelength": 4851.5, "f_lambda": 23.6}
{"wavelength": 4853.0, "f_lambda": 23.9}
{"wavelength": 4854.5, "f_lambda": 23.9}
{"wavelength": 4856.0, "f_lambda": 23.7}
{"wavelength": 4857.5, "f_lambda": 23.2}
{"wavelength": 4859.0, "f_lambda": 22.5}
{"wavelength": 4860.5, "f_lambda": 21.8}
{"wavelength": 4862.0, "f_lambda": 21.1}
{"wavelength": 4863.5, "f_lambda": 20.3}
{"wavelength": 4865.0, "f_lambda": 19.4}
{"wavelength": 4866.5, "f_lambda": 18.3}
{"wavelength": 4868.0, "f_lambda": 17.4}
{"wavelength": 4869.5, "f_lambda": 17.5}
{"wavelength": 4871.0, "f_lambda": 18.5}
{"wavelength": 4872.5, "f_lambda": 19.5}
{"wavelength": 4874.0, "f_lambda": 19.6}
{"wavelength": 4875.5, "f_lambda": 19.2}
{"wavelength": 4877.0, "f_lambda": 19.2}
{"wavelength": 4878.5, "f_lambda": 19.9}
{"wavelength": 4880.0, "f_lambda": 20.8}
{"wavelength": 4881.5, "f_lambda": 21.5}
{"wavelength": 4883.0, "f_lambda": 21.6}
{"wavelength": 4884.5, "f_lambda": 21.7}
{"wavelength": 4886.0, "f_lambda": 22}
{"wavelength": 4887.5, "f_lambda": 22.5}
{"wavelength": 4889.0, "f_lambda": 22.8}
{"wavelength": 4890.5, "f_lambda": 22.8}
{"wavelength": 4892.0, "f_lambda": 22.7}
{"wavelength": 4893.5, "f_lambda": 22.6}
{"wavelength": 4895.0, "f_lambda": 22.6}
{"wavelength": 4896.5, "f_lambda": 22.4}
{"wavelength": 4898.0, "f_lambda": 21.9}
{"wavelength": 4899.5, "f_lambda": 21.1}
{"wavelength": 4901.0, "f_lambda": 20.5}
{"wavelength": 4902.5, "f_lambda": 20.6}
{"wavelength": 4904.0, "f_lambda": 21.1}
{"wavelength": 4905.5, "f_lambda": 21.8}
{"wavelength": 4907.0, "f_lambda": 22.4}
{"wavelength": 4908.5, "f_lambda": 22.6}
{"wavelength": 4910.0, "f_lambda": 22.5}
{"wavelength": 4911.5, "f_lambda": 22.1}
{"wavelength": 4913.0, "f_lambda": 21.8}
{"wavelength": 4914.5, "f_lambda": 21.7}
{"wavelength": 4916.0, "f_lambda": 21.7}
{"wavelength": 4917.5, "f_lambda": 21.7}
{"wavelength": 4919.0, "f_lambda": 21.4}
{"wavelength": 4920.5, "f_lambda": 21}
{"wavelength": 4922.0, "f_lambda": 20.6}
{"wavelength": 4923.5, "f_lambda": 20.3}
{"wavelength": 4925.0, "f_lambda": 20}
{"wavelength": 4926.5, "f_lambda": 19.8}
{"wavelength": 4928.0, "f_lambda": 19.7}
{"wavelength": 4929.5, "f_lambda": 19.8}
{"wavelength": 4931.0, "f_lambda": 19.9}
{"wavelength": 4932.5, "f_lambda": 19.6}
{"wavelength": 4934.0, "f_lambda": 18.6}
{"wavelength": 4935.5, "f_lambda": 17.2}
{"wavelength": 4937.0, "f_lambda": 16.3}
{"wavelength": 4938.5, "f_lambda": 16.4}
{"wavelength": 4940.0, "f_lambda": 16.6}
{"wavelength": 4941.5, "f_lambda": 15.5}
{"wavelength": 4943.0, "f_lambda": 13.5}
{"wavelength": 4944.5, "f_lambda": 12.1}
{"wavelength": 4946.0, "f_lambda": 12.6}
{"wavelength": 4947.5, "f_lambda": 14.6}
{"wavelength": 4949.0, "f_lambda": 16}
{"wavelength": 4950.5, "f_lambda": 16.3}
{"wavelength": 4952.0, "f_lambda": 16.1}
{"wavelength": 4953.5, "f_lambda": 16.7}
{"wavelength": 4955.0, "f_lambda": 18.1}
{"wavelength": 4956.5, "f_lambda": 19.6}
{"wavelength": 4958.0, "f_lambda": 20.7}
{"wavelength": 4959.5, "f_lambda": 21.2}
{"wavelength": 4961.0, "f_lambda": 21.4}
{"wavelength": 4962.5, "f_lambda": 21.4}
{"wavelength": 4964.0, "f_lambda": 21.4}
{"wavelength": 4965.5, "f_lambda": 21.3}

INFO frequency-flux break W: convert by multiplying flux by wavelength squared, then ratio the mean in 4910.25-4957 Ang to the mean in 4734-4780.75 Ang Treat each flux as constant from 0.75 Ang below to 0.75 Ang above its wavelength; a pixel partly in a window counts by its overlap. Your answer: 0.78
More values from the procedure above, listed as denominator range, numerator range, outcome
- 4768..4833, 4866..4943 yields 0.89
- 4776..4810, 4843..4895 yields 0.92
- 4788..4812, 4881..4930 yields 0.95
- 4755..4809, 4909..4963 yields 0.81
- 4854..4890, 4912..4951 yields 0.90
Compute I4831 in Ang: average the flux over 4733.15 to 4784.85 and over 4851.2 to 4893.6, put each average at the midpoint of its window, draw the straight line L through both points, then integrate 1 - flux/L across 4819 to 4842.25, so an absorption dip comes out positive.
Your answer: -0.5 Ang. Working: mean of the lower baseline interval 25.1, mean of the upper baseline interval 21.1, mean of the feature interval 23.1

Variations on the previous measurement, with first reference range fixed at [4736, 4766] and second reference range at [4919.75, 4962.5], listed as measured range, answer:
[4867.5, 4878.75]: 0.9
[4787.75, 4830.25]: -1.0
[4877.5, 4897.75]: -2.1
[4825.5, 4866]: -2.3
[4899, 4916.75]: -2.3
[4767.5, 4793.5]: -1.0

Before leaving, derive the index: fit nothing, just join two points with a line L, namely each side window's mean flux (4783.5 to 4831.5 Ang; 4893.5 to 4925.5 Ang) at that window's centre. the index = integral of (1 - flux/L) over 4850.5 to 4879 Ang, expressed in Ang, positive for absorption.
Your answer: 2.2 Ang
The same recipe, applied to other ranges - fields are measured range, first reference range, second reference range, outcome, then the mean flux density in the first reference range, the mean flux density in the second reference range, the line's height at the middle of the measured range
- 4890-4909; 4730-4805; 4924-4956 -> -3.1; 24.9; 17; 18.8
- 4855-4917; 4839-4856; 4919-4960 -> -1.3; 23.1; 17.8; 20.9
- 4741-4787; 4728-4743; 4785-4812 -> 1.2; 26.9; 23.8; 25.5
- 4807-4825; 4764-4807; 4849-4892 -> 0.3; 24.5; 21.2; 23.3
